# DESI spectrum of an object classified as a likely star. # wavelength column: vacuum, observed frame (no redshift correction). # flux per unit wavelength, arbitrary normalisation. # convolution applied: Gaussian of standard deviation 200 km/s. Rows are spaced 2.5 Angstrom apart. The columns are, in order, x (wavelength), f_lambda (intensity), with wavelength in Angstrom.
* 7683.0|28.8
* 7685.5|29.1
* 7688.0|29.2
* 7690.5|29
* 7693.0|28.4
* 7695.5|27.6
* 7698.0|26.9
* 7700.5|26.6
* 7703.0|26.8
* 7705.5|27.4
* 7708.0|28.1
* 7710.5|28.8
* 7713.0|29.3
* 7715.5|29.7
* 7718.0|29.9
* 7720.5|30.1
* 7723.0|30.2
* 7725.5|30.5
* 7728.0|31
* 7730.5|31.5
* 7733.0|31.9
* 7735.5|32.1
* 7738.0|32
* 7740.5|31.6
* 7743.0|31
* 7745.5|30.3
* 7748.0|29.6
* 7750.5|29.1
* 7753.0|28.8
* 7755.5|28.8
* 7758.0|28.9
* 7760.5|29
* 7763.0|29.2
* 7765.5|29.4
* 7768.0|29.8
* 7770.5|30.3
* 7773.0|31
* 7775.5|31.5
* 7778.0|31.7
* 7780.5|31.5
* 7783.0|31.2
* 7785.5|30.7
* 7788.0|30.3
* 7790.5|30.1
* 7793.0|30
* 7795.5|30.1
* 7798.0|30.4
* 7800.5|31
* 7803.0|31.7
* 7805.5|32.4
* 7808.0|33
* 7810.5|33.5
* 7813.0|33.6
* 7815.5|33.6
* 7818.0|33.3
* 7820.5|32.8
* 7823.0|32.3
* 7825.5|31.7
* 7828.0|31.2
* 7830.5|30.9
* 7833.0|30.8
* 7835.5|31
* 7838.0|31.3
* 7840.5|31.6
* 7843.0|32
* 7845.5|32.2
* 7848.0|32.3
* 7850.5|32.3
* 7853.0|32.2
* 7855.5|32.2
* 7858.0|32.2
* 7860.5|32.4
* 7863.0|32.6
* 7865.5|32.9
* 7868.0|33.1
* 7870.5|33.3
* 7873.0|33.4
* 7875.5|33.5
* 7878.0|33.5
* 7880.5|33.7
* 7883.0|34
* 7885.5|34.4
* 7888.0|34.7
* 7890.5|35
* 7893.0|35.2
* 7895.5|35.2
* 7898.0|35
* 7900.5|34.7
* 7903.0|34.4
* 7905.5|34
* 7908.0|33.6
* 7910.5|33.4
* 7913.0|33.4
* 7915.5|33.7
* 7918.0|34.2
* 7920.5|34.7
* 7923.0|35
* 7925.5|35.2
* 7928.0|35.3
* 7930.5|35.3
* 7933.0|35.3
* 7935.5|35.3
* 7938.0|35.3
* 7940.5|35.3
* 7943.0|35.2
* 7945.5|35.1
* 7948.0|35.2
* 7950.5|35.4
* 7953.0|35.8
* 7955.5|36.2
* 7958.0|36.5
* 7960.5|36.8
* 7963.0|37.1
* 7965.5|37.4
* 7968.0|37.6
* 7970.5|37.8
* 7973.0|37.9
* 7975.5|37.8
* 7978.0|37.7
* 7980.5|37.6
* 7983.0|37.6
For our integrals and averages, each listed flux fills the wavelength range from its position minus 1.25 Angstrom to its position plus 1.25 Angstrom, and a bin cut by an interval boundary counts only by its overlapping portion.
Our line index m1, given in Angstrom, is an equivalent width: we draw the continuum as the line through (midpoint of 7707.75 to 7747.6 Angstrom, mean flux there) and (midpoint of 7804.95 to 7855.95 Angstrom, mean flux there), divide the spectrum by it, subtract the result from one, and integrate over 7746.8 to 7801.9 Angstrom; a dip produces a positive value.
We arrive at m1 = 2.1 Angstrom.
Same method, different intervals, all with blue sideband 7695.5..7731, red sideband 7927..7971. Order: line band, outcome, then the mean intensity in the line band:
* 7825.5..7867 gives 1.3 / 31.9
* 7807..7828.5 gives -0.5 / 32.8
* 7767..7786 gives -0.1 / 31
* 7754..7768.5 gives 0.6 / 29.1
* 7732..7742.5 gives -0.8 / 31.8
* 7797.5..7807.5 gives 0.0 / 31.6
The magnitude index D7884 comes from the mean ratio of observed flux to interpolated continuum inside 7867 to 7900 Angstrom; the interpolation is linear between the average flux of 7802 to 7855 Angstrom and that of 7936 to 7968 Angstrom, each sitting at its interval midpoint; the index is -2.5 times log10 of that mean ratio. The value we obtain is -0.01 mag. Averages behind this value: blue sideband 32.2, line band 34.2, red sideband 36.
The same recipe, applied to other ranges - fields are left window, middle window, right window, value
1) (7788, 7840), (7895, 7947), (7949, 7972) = 0.02 mag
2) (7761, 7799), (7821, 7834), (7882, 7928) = 0.02 mag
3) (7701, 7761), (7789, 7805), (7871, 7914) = 0.03 mag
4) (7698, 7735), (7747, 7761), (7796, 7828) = 0.06 mag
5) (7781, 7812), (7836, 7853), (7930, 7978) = 0.03 mag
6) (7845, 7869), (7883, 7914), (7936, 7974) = -0.01 mag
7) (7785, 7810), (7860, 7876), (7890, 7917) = 0.01 mag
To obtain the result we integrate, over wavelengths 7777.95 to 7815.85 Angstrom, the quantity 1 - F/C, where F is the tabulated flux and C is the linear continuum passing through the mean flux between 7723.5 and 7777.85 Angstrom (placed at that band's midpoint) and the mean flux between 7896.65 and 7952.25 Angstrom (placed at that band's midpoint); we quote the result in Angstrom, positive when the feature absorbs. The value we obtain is 0.05 Angstrom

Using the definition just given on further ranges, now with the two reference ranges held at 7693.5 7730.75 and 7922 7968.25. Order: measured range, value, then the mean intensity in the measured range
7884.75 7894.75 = -0.2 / 34.9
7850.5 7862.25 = 0.3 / 32.3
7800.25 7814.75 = -0.4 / 32.7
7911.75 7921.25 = 0.3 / 34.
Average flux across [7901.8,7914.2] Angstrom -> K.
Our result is 33.8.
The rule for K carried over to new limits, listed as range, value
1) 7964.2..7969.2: 37.5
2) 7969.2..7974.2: 37.8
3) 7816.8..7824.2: 32.8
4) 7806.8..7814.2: 33.4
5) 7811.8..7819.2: 33.5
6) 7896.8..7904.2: 34.7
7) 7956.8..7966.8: 37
